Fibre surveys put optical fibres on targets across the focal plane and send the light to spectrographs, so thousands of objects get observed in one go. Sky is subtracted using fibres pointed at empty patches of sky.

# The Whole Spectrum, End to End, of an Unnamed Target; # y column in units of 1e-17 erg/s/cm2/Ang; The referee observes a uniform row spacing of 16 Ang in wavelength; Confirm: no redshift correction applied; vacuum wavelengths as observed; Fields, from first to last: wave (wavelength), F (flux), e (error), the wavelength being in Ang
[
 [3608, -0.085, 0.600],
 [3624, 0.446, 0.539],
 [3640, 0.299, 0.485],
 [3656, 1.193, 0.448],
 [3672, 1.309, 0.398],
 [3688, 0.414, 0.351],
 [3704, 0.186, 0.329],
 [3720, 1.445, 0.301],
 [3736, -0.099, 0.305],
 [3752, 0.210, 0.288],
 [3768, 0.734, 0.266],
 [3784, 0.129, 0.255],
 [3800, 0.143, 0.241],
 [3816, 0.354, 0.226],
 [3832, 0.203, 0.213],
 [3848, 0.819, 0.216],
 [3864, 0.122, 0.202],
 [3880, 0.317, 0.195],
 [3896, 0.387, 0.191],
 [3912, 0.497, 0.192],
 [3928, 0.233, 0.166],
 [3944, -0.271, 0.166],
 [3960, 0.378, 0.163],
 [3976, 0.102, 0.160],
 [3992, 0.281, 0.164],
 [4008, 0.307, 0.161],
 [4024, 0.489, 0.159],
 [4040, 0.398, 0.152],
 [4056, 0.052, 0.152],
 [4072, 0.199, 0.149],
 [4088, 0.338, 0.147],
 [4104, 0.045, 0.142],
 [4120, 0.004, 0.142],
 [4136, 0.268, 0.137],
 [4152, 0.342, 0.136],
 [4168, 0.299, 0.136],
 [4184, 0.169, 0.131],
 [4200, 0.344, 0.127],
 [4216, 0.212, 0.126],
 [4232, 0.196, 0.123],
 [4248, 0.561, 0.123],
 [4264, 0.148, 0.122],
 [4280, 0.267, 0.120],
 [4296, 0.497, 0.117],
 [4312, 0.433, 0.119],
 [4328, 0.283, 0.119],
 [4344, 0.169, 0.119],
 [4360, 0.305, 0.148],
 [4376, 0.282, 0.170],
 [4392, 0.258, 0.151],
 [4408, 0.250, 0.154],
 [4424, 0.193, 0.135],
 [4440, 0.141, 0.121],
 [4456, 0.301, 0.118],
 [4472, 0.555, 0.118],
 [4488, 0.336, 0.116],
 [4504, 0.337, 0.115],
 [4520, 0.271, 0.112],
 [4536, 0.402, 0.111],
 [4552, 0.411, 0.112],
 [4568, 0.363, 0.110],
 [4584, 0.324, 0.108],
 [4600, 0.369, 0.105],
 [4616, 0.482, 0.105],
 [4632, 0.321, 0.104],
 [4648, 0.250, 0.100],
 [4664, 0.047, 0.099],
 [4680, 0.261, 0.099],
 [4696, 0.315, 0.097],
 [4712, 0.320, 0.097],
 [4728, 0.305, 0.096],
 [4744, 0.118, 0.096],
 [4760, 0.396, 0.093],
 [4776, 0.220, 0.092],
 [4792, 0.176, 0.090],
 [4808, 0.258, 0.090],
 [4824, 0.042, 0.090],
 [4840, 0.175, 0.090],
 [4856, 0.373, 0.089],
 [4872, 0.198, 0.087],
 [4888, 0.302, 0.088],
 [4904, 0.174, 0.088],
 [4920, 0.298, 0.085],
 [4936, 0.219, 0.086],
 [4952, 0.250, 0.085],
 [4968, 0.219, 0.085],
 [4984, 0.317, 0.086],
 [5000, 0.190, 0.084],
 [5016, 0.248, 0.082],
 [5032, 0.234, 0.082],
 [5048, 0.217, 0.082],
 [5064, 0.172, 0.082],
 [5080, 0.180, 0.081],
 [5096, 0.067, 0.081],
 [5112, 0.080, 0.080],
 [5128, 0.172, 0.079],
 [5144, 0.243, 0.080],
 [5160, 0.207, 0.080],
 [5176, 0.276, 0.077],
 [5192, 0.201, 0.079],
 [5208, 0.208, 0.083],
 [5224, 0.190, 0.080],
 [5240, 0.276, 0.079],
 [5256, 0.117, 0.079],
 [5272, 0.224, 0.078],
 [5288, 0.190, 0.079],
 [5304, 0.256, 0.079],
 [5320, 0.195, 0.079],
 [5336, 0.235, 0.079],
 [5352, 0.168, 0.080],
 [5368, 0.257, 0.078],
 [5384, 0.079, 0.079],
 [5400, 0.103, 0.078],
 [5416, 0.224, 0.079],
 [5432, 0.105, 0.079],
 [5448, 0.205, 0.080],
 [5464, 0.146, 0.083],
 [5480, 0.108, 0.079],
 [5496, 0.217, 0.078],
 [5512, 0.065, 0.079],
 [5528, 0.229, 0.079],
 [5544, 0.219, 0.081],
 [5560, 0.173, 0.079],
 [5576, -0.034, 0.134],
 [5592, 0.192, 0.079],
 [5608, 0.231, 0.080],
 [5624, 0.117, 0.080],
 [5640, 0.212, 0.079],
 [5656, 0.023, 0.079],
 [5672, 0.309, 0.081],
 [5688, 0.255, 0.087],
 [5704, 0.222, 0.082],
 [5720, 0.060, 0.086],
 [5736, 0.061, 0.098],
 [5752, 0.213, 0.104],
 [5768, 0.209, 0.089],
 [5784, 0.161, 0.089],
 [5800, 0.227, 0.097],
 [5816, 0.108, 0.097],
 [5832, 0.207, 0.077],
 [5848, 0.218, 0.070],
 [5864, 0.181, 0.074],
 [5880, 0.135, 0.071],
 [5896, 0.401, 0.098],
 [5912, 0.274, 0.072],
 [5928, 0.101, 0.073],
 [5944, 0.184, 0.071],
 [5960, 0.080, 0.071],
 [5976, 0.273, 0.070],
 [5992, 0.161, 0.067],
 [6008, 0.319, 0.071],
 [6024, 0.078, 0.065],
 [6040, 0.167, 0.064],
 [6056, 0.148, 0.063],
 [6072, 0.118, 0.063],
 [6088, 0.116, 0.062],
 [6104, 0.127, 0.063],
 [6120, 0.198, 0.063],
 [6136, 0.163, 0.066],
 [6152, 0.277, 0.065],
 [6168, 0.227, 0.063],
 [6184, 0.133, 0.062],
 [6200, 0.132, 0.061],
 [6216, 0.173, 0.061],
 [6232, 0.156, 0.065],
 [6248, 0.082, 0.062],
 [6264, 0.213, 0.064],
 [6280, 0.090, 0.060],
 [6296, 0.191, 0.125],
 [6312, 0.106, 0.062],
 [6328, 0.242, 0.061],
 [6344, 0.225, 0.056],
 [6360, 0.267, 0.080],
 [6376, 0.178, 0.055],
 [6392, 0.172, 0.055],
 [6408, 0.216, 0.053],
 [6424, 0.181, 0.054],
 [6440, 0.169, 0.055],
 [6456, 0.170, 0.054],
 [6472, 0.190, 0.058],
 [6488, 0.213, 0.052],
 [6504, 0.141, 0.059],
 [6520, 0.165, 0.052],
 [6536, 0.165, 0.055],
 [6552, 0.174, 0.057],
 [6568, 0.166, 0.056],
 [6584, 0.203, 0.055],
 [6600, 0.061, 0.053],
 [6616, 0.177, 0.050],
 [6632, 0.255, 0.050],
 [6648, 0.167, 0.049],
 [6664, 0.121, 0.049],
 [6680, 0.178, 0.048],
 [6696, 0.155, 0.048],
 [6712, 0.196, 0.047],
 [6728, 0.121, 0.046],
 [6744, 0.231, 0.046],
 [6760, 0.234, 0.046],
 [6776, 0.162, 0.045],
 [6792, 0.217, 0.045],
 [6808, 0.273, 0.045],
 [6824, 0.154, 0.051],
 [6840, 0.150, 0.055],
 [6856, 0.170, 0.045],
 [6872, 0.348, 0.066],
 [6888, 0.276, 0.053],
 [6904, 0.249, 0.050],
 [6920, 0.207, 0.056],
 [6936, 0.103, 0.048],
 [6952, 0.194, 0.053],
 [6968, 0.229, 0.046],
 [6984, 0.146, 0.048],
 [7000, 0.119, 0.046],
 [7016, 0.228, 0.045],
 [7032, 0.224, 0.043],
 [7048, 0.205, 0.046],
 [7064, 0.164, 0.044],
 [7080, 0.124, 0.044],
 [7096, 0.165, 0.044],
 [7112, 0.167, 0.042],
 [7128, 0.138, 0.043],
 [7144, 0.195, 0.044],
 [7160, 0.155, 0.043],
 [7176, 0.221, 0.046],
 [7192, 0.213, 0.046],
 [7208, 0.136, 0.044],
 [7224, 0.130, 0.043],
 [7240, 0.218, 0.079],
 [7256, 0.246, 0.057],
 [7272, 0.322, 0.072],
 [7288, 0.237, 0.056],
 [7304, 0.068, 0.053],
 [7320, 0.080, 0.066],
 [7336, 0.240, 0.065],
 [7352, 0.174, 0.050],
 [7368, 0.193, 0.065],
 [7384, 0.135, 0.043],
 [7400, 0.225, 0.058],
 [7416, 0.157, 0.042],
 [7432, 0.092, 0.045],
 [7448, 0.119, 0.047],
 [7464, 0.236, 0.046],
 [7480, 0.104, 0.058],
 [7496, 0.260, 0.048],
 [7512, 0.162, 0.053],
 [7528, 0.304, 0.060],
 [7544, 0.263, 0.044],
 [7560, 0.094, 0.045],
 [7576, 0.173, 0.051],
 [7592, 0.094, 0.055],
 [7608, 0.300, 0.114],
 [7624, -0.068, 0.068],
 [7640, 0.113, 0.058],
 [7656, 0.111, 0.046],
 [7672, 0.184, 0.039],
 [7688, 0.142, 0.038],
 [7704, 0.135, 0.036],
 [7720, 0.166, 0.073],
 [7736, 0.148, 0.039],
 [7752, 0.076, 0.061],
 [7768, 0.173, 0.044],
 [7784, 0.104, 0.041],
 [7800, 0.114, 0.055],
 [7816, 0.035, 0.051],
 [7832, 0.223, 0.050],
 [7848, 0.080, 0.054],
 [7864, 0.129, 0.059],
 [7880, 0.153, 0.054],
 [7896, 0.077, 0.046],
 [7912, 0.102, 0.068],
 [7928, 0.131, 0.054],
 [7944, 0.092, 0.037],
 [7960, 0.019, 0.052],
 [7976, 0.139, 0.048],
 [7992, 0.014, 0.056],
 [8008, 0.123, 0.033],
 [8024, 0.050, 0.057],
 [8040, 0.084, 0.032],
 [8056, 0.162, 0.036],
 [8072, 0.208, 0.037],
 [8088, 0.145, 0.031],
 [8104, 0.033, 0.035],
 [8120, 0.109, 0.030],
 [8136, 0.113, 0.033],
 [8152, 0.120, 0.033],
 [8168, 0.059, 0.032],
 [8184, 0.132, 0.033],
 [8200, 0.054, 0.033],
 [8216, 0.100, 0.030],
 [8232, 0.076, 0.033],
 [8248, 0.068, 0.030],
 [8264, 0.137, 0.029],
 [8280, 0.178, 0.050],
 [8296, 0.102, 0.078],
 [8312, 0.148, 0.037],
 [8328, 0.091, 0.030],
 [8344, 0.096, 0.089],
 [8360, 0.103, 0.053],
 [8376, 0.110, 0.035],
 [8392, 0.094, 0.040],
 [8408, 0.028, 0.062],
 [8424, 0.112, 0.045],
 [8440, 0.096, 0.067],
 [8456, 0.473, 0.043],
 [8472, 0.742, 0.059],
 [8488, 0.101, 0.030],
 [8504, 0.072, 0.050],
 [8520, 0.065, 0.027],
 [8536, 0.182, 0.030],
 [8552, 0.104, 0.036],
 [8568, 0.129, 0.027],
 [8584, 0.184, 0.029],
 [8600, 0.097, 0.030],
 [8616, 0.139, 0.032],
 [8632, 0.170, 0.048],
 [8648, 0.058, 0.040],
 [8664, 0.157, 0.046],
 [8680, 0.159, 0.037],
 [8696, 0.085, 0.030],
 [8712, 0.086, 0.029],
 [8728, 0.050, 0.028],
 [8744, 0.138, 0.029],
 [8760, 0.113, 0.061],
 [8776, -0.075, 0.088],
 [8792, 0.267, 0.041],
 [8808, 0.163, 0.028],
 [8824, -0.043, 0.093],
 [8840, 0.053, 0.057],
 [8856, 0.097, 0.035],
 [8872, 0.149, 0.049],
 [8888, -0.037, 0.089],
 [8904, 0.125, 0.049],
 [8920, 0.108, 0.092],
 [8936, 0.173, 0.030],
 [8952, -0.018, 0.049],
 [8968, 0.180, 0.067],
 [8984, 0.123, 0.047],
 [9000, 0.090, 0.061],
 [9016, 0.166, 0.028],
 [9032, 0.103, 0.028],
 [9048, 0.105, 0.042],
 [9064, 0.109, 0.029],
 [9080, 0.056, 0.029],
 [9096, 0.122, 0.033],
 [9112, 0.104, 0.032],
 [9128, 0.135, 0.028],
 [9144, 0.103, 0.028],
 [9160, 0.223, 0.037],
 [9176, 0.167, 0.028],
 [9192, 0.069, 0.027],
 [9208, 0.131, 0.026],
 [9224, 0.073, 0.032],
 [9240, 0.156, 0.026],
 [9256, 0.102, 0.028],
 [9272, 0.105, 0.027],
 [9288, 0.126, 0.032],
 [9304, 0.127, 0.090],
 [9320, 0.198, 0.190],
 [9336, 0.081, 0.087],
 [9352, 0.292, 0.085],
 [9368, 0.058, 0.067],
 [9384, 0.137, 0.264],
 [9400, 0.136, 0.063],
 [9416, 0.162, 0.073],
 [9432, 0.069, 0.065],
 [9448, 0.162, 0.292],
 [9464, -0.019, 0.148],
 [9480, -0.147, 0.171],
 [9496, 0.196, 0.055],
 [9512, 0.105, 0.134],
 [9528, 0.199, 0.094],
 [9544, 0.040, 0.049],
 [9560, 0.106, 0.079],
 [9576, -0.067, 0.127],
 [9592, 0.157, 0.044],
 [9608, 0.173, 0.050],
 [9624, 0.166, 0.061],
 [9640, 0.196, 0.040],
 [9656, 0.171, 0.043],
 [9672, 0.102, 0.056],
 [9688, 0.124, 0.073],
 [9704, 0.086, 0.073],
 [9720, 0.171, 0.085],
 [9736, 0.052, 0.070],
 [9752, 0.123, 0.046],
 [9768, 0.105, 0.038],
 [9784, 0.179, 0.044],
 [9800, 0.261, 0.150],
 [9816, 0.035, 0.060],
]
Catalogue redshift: 1.27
